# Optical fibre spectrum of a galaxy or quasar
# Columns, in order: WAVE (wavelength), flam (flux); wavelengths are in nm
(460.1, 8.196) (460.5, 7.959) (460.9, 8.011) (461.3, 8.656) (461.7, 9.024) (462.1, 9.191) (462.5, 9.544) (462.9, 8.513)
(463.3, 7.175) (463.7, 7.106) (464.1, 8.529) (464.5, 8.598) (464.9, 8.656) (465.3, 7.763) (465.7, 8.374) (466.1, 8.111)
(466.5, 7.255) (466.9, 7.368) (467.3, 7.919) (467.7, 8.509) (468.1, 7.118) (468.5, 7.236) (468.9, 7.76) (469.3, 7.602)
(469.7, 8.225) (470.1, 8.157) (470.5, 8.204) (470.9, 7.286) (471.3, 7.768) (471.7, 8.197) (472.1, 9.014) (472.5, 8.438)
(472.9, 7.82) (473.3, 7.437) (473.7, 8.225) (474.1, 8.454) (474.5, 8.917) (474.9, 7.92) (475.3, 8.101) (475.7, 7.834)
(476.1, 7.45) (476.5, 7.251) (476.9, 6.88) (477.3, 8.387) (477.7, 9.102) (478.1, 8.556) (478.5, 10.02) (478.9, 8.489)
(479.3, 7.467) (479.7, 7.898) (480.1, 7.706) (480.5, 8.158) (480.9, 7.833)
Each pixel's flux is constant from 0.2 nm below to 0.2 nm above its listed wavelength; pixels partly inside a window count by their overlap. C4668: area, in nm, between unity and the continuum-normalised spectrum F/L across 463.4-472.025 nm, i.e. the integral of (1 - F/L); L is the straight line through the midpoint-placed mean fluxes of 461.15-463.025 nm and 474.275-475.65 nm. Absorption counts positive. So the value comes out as 0.78 nm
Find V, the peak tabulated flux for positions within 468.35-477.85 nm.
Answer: 9.102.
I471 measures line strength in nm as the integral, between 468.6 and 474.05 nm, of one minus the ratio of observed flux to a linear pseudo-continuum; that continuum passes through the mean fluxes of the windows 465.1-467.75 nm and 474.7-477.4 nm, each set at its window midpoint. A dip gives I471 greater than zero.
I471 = -0.17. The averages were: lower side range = 7.87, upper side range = 7.66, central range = 8.01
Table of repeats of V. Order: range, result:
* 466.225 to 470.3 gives 8.509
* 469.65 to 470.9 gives 8.225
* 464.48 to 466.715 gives 8.656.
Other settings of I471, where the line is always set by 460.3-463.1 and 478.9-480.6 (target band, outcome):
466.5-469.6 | 0.28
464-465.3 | 0.01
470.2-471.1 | 0.05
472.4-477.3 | 0.12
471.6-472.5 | -0.04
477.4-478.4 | -0.12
